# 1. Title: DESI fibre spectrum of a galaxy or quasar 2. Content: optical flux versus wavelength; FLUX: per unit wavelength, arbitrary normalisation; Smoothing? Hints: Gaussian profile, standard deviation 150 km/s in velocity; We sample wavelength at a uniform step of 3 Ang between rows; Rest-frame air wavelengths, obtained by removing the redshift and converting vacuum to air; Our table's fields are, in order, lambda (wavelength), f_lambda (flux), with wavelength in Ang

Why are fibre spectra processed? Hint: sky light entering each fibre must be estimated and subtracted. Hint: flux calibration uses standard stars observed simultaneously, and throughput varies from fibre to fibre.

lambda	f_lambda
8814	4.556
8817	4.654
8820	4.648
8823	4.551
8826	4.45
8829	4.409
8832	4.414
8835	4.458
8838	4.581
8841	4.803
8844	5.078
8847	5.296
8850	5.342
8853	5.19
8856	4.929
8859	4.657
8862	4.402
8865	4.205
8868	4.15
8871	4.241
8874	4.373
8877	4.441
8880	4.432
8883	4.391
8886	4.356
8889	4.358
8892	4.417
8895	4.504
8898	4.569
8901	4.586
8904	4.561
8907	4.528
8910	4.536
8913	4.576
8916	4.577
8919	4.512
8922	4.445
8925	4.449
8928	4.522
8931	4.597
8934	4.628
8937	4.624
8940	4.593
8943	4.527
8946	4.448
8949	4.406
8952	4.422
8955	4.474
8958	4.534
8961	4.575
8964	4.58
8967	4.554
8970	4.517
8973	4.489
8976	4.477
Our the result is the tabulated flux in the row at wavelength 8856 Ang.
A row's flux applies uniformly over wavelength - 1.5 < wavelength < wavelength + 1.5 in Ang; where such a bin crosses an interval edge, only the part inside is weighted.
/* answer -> 4.929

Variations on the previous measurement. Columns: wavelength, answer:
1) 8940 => 4.593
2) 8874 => 4.373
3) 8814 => 4.556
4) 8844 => 5.078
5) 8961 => 4.575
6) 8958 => 4.534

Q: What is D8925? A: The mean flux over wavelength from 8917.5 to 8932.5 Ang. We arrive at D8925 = 4.5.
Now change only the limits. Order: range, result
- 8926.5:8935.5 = 4.58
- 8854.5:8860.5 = 4.79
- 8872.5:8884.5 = 4.41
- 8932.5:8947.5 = 4.56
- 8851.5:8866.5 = 4.68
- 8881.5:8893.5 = 4.38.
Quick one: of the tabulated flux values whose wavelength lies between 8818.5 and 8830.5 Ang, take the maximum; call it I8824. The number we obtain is 4.648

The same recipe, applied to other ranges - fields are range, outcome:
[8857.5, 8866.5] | 4.657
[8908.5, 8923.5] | 4.577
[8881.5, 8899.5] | 4.569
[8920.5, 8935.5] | 4.628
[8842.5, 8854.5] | 5.342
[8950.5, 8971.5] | 4.58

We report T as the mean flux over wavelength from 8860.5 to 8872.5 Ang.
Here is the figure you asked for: 4.25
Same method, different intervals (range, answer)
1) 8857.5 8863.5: 4.53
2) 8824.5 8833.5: 4.42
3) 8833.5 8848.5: 4.84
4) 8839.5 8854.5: 5.14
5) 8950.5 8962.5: 4.5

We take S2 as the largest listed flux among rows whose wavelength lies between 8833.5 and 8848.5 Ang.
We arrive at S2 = 5.296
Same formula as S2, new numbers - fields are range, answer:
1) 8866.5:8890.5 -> 4.441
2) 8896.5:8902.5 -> 4.586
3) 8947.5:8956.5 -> 4.474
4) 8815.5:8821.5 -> 4.654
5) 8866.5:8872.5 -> 4.241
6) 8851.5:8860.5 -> 5.19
